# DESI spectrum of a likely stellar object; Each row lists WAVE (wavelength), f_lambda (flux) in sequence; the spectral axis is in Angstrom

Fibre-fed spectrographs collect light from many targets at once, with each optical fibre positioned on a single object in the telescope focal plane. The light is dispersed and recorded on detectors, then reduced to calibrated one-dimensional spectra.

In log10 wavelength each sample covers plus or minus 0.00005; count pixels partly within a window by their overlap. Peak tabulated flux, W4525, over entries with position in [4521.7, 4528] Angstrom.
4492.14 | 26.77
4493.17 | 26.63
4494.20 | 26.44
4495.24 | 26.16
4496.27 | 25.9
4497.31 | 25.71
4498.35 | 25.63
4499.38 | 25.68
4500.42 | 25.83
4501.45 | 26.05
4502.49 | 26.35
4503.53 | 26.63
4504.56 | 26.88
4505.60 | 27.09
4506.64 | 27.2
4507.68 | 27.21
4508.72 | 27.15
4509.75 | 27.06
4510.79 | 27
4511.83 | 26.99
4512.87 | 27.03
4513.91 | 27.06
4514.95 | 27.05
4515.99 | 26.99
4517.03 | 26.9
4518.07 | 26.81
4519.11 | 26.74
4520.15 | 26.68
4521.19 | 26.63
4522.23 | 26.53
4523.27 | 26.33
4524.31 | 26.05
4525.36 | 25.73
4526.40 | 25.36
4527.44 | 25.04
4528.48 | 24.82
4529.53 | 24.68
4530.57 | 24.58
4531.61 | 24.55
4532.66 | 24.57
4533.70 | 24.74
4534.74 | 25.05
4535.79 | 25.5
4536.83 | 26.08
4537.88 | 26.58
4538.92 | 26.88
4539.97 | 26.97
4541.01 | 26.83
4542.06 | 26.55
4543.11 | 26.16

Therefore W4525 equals 26.53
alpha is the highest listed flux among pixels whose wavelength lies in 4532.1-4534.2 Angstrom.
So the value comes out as 24.74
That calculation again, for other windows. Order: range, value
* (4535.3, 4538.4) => 26.58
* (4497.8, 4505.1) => 26.88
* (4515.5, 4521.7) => 26.99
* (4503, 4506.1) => 27.09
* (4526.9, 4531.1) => 25.04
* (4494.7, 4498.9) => 26.16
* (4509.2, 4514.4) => 27.06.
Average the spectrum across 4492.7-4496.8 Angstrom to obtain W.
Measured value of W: 26.3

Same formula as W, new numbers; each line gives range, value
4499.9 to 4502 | 26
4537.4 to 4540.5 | 26.9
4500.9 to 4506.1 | 26.6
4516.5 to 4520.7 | 26.8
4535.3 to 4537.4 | 25.8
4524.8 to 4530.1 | 25.1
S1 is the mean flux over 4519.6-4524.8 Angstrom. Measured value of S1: 26.5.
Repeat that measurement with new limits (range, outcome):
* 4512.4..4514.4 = 27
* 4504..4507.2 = 27.1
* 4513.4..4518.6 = 27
